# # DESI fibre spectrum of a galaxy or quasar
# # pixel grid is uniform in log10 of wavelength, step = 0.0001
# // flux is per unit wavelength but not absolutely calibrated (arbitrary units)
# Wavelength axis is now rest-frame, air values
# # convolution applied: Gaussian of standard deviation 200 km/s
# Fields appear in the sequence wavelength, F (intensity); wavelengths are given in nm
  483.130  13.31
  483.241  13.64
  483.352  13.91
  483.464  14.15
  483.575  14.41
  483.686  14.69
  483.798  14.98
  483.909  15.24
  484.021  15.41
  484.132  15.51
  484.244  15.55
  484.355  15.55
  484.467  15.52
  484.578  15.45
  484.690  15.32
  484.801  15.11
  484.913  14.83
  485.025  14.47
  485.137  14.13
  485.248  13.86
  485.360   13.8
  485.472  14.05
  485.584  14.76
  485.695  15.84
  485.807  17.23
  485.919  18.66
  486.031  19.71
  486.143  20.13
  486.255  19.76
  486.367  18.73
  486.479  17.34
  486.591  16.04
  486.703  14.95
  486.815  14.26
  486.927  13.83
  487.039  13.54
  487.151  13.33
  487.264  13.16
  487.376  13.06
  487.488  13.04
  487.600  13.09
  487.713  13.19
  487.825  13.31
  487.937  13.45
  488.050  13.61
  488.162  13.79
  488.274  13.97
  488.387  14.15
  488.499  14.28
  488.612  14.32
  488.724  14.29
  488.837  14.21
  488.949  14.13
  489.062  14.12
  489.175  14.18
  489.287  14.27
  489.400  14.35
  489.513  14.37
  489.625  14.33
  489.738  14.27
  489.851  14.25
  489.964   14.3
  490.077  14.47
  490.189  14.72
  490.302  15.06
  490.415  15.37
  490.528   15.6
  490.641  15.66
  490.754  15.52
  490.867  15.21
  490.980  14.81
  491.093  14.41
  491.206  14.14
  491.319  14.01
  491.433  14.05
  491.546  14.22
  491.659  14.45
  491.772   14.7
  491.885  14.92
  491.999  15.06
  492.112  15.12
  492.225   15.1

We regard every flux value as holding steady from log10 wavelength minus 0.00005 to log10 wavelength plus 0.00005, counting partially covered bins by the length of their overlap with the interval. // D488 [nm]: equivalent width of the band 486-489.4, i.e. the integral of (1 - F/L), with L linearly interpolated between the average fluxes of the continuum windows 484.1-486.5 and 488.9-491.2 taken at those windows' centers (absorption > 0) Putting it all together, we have 0.15 nm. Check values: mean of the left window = 16.1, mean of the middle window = 14.7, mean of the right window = 14.7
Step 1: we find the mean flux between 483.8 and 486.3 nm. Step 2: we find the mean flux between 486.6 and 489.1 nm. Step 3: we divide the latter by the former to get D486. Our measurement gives 0.87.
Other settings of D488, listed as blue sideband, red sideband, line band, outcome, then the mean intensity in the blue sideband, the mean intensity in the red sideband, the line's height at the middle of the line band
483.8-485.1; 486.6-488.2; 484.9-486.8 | -0.25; 15.2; 13.6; 14.5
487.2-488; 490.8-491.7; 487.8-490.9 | -0.14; 13.2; 14.4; 13.8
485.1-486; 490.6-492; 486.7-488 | 0.15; 15.4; 14.7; 15.2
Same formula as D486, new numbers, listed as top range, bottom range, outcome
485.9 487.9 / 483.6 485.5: 1.03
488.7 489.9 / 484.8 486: 0.93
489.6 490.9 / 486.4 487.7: 1.05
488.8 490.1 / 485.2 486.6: 0.84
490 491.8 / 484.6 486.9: 0.92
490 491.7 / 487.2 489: 1.08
